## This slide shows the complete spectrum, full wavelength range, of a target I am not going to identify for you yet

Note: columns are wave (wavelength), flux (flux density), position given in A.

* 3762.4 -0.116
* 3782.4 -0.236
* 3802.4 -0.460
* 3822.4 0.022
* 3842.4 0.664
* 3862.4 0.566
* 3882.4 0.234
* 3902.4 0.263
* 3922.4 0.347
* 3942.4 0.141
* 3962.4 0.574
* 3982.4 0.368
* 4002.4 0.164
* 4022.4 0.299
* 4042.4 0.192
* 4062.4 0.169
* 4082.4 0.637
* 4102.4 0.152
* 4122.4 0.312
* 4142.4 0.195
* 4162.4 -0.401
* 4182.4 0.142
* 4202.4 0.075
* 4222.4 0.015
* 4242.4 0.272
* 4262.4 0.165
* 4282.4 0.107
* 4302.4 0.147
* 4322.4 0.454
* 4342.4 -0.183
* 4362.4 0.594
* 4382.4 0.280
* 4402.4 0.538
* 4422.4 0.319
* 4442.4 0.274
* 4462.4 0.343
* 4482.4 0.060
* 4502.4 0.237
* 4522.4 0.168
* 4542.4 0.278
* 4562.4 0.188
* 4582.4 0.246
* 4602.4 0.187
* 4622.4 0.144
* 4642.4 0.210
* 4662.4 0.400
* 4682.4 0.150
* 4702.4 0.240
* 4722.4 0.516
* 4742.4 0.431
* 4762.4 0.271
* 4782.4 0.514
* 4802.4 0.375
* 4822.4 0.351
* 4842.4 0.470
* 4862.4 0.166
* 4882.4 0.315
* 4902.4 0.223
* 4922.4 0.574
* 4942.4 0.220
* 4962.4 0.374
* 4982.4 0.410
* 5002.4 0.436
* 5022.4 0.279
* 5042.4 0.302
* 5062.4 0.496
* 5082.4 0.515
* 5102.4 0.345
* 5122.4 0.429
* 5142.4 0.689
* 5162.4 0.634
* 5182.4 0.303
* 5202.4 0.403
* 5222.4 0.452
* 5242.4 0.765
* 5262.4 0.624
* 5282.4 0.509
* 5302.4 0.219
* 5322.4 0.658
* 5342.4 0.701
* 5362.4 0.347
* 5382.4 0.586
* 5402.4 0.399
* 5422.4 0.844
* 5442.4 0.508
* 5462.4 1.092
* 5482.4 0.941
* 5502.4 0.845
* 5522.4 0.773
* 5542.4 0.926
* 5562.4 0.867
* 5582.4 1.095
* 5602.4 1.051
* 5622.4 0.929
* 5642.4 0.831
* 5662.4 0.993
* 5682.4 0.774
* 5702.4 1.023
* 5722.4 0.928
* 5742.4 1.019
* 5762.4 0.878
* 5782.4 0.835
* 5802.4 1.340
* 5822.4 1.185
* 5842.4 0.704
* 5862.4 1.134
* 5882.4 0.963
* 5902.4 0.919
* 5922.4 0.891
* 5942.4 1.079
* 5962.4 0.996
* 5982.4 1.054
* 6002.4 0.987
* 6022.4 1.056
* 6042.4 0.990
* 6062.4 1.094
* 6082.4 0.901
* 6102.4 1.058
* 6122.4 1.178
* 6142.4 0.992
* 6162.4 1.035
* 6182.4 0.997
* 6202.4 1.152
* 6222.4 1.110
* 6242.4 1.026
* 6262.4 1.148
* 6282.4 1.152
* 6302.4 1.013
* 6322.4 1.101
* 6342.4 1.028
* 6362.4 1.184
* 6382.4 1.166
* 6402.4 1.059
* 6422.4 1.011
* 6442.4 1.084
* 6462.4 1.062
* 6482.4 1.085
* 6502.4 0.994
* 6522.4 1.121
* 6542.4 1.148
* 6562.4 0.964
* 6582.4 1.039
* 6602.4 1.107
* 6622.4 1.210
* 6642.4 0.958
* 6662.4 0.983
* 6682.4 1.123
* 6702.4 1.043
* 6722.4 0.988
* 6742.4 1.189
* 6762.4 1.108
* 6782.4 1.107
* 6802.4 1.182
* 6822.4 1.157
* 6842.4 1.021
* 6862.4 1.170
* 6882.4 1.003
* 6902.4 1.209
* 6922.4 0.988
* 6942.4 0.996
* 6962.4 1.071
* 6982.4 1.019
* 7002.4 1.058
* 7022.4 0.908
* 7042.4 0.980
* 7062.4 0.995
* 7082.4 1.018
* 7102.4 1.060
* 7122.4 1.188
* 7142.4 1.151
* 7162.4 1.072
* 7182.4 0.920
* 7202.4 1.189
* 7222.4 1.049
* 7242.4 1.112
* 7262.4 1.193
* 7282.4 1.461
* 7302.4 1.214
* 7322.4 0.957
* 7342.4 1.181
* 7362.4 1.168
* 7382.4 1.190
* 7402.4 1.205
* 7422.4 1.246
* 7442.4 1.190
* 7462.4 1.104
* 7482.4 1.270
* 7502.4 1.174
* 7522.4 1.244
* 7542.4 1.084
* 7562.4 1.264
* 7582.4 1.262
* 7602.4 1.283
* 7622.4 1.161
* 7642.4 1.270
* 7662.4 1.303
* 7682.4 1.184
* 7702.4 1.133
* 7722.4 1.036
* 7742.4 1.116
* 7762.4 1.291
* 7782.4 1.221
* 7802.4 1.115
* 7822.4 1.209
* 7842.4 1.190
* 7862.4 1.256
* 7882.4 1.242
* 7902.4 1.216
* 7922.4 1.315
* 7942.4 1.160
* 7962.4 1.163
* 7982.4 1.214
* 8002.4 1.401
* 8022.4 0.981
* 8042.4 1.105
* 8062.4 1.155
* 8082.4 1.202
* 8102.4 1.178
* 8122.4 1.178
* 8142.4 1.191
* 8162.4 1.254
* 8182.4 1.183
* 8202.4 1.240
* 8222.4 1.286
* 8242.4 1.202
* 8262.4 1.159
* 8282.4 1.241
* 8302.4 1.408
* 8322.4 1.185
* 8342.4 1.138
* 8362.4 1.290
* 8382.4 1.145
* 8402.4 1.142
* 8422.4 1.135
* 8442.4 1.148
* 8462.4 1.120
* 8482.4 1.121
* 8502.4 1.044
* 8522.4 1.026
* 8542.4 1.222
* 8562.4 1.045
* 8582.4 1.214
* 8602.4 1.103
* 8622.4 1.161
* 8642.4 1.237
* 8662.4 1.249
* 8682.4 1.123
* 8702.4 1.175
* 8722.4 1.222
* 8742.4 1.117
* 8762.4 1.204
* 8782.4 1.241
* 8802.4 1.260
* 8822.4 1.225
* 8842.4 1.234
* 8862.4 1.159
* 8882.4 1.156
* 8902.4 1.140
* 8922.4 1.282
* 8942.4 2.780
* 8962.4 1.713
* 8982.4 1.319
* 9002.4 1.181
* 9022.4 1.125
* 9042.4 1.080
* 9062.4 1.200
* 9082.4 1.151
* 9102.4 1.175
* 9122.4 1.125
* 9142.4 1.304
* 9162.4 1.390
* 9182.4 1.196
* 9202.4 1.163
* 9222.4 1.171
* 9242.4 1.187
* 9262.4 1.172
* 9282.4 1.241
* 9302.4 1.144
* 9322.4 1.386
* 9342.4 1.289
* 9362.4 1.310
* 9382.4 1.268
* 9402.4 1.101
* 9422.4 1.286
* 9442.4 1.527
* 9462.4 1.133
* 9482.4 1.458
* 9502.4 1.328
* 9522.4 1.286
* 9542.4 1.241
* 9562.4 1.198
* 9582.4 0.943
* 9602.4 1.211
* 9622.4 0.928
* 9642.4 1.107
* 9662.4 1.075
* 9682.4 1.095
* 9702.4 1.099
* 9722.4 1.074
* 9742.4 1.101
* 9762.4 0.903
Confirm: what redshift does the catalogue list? 0.36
